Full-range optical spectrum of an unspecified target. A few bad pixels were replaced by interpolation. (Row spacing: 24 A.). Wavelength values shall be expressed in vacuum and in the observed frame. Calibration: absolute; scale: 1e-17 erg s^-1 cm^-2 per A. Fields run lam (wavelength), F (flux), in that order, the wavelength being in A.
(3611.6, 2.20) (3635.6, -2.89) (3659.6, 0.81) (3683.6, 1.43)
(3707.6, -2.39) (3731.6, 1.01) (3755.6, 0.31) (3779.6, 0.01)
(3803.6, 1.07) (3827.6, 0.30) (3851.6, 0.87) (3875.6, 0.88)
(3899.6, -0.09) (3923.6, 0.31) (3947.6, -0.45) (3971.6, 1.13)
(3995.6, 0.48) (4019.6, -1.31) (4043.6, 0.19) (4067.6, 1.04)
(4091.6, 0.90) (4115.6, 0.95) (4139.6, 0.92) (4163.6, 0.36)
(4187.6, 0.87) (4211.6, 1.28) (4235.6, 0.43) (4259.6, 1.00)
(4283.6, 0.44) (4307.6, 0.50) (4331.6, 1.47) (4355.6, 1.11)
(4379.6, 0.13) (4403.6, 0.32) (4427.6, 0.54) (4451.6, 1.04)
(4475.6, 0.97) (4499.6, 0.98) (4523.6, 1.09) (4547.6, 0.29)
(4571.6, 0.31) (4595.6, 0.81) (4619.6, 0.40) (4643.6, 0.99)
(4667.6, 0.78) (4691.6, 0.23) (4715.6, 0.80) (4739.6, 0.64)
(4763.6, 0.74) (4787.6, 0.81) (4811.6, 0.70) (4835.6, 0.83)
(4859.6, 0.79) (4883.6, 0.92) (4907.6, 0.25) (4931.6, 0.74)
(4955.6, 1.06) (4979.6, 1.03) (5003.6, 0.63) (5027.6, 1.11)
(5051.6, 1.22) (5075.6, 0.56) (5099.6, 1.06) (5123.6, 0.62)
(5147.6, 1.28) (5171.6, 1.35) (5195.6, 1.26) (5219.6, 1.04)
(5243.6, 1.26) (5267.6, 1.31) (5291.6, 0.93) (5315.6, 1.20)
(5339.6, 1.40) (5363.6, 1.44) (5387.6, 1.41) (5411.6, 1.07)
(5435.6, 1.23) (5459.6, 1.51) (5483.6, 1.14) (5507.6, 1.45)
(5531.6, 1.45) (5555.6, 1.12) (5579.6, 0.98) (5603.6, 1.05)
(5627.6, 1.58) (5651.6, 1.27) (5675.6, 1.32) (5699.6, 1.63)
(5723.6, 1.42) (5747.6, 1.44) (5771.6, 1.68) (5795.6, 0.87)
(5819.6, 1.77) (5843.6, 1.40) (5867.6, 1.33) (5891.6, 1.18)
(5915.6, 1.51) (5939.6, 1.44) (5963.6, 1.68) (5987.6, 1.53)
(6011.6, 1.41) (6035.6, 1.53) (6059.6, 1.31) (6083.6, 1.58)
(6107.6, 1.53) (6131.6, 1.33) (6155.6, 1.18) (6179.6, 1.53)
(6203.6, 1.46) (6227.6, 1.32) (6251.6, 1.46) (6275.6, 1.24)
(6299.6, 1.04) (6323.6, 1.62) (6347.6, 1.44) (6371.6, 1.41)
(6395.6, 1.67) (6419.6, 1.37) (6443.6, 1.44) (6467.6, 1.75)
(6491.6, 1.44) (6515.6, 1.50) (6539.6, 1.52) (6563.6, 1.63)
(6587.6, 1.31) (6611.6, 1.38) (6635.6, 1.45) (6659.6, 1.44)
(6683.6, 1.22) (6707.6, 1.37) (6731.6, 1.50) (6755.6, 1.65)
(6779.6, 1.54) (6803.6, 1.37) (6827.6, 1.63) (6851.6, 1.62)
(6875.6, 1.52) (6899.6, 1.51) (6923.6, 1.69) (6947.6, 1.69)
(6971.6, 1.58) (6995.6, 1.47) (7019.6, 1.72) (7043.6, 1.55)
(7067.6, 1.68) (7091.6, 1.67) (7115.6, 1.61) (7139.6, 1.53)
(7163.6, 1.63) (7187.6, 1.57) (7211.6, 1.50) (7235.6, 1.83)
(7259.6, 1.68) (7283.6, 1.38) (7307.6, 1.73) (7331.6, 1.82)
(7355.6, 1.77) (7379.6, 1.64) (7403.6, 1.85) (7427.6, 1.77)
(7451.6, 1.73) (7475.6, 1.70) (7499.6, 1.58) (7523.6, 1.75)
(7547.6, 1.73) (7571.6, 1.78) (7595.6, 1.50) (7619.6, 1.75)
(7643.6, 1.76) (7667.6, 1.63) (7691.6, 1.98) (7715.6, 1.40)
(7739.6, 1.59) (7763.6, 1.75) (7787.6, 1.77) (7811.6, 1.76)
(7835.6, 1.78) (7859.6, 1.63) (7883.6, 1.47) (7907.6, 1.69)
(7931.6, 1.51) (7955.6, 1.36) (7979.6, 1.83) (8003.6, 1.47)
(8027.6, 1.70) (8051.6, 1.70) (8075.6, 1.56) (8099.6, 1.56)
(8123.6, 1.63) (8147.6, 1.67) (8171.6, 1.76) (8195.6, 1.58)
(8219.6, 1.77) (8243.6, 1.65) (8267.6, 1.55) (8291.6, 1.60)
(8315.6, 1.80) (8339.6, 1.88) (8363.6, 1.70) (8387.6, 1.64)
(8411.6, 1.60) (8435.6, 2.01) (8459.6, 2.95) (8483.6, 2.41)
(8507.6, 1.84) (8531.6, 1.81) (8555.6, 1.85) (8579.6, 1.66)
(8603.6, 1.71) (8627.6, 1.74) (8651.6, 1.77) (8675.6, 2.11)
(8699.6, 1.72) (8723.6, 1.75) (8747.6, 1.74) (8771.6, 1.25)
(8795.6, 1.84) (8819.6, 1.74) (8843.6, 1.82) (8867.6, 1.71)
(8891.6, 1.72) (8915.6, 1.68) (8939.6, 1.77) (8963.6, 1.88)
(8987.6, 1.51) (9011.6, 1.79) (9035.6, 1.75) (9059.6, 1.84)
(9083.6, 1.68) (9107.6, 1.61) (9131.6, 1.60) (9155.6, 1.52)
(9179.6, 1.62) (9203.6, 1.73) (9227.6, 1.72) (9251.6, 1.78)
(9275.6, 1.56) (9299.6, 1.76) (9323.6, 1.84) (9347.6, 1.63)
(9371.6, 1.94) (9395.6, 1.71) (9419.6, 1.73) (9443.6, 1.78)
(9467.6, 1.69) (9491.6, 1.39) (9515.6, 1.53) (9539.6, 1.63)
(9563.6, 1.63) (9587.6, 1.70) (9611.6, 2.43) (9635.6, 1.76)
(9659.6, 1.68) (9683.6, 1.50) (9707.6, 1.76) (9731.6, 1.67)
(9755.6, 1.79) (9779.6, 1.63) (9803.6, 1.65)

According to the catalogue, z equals 0.289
